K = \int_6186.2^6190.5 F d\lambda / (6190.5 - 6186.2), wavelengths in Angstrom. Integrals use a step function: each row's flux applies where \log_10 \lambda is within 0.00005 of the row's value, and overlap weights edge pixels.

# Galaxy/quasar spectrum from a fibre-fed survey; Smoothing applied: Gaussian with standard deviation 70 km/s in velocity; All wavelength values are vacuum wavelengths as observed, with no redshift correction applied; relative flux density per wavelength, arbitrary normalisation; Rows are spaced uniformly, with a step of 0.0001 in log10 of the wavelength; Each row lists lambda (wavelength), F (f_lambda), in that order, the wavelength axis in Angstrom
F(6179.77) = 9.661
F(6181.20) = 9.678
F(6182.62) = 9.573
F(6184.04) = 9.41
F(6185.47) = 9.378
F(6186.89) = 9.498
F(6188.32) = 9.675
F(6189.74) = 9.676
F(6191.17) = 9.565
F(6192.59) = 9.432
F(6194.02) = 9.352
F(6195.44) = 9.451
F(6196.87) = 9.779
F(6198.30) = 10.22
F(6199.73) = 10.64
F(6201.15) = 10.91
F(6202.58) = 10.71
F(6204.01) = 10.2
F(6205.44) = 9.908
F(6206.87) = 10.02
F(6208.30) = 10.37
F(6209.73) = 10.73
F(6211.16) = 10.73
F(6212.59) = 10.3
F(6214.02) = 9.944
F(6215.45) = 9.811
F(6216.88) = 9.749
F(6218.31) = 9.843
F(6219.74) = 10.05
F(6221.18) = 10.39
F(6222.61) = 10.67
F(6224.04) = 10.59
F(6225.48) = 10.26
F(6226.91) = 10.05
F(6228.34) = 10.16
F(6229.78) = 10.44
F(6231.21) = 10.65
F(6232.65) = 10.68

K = 9.61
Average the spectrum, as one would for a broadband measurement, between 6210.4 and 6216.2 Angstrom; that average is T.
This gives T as 10.2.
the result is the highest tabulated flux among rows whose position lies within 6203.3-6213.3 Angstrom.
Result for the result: 10.73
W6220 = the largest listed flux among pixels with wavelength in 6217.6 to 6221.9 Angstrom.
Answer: 10.39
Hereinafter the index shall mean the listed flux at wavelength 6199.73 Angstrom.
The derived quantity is 10.64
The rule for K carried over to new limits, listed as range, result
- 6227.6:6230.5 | 10.3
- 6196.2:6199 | 9.99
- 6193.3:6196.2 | 9.4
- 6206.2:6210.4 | 10.4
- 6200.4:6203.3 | 10.8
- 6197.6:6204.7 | 10.5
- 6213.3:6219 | 9.85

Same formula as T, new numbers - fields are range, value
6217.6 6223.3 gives 10.2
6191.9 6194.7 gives 9.38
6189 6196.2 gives 9.5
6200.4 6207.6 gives 10.4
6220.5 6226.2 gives 10.5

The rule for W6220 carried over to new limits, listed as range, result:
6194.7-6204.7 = 10.91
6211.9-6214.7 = 10.3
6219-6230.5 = 10.67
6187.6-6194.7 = 9.676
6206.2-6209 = 10.37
